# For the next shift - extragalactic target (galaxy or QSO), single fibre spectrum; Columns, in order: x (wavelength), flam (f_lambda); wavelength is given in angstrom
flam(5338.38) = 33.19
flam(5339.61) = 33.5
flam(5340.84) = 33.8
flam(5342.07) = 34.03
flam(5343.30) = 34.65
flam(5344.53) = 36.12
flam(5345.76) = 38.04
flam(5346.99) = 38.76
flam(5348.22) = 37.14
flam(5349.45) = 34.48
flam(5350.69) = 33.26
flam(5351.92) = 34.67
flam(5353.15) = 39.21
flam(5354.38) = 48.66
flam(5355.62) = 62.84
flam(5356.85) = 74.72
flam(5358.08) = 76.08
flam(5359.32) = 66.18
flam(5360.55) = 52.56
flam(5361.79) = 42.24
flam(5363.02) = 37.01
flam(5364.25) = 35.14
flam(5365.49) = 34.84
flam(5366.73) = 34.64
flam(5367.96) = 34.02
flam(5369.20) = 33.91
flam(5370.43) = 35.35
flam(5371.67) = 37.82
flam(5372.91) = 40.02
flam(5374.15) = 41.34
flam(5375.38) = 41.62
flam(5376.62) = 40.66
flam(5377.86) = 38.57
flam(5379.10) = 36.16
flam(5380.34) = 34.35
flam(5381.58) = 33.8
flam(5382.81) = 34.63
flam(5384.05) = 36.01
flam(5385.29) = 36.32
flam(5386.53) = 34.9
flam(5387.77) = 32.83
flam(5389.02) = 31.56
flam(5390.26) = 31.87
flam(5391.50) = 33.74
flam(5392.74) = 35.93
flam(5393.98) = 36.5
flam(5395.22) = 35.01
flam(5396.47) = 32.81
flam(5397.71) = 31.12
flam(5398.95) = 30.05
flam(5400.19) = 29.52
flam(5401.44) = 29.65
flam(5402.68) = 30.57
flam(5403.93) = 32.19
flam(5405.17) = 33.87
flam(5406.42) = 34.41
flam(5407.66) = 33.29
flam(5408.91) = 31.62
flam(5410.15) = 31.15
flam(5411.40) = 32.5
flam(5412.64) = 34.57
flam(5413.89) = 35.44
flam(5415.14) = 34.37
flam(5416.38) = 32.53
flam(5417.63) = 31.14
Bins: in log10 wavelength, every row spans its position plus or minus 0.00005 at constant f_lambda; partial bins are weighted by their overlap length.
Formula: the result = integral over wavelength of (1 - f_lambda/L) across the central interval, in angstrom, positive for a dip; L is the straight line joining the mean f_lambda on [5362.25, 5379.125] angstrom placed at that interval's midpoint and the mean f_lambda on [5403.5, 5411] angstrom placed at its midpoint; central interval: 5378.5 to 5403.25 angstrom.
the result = 1.0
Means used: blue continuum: 37.3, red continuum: 32.8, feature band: 33.4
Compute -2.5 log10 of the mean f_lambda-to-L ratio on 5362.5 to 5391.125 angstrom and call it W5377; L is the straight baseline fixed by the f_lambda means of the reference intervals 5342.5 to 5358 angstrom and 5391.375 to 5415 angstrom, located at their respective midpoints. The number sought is 0.068 mag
